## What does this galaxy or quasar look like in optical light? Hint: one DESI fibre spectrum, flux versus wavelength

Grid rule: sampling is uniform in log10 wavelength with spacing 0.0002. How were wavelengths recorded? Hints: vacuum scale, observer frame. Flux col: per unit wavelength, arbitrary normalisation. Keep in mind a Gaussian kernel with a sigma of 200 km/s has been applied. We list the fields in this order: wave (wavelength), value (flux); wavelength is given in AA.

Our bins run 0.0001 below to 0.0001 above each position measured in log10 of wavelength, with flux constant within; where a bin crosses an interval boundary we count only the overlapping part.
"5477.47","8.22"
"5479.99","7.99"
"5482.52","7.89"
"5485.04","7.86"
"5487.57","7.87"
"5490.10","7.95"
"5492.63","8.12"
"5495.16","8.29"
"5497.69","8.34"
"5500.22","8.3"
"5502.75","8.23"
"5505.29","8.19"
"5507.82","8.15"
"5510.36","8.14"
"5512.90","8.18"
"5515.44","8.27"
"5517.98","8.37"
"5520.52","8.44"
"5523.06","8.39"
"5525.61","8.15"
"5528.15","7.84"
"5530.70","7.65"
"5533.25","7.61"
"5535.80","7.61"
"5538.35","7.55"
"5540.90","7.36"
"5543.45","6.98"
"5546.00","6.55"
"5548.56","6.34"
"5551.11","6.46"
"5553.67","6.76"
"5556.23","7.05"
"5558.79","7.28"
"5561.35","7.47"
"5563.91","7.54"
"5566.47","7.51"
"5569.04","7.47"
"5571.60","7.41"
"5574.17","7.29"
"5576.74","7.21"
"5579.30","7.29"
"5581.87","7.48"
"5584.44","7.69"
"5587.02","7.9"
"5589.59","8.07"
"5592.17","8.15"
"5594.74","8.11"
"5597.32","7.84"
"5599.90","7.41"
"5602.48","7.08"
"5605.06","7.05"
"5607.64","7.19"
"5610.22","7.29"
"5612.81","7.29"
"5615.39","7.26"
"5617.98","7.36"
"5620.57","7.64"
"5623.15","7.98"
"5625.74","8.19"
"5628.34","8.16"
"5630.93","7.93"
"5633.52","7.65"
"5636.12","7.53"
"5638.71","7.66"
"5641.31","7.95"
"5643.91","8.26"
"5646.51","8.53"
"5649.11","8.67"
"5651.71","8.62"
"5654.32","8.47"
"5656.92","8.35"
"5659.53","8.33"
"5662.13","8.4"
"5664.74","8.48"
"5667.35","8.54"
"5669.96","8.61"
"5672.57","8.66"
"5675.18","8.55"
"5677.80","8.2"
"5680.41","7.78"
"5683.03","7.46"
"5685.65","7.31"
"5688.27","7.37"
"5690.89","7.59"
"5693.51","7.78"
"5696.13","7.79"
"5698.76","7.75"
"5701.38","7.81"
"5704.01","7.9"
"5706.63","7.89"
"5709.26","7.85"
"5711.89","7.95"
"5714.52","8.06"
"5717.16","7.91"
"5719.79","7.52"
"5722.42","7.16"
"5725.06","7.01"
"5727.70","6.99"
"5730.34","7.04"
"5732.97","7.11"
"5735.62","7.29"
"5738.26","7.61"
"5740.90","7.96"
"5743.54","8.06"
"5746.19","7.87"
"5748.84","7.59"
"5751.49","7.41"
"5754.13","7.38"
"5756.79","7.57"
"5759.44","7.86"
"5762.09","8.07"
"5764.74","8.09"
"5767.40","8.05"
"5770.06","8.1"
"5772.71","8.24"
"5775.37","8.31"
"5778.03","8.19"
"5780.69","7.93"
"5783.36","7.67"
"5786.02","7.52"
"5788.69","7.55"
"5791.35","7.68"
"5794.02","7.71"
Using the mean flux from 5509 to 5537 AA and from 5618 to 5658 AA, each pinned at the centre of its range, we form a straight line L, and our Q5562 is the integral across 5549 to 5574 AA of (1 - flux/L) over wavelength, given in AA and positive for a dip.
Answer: 2.7 AA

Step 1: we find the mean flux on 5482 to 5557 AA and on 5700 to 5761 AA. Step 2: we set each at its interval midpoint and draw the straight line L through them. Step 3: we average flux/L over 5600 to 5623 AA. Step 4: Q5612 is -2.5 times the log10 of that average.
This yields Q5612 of 0.05 mag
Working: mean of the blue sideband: 7.76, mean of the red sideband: 7.6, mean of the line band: 7.32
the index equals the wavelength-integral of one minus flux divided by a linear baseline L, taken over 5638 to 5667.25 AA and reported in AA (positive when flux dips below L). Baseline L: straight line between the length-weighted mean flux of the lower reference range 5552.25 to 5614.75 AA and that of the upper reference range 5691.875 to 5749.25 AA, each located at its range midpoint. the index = -3.2 AA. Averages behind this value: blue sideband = 7.45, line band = 8.36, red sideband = 7.63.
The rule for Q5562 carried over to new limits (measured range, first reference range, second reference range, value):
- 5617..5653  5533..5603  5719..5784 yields -2.5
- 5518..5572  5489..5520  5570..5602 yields 3.5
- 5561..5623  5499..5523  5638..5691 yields 5.4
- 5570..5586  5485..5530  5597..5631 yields 0.7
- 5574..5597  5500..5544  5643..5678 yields 1.4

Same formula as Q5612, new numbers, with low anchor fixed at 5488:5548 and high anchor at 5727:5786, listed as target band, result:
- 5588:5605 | 0.02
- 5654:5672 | -0.09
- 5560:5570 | 0.06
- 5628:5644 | 0.00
